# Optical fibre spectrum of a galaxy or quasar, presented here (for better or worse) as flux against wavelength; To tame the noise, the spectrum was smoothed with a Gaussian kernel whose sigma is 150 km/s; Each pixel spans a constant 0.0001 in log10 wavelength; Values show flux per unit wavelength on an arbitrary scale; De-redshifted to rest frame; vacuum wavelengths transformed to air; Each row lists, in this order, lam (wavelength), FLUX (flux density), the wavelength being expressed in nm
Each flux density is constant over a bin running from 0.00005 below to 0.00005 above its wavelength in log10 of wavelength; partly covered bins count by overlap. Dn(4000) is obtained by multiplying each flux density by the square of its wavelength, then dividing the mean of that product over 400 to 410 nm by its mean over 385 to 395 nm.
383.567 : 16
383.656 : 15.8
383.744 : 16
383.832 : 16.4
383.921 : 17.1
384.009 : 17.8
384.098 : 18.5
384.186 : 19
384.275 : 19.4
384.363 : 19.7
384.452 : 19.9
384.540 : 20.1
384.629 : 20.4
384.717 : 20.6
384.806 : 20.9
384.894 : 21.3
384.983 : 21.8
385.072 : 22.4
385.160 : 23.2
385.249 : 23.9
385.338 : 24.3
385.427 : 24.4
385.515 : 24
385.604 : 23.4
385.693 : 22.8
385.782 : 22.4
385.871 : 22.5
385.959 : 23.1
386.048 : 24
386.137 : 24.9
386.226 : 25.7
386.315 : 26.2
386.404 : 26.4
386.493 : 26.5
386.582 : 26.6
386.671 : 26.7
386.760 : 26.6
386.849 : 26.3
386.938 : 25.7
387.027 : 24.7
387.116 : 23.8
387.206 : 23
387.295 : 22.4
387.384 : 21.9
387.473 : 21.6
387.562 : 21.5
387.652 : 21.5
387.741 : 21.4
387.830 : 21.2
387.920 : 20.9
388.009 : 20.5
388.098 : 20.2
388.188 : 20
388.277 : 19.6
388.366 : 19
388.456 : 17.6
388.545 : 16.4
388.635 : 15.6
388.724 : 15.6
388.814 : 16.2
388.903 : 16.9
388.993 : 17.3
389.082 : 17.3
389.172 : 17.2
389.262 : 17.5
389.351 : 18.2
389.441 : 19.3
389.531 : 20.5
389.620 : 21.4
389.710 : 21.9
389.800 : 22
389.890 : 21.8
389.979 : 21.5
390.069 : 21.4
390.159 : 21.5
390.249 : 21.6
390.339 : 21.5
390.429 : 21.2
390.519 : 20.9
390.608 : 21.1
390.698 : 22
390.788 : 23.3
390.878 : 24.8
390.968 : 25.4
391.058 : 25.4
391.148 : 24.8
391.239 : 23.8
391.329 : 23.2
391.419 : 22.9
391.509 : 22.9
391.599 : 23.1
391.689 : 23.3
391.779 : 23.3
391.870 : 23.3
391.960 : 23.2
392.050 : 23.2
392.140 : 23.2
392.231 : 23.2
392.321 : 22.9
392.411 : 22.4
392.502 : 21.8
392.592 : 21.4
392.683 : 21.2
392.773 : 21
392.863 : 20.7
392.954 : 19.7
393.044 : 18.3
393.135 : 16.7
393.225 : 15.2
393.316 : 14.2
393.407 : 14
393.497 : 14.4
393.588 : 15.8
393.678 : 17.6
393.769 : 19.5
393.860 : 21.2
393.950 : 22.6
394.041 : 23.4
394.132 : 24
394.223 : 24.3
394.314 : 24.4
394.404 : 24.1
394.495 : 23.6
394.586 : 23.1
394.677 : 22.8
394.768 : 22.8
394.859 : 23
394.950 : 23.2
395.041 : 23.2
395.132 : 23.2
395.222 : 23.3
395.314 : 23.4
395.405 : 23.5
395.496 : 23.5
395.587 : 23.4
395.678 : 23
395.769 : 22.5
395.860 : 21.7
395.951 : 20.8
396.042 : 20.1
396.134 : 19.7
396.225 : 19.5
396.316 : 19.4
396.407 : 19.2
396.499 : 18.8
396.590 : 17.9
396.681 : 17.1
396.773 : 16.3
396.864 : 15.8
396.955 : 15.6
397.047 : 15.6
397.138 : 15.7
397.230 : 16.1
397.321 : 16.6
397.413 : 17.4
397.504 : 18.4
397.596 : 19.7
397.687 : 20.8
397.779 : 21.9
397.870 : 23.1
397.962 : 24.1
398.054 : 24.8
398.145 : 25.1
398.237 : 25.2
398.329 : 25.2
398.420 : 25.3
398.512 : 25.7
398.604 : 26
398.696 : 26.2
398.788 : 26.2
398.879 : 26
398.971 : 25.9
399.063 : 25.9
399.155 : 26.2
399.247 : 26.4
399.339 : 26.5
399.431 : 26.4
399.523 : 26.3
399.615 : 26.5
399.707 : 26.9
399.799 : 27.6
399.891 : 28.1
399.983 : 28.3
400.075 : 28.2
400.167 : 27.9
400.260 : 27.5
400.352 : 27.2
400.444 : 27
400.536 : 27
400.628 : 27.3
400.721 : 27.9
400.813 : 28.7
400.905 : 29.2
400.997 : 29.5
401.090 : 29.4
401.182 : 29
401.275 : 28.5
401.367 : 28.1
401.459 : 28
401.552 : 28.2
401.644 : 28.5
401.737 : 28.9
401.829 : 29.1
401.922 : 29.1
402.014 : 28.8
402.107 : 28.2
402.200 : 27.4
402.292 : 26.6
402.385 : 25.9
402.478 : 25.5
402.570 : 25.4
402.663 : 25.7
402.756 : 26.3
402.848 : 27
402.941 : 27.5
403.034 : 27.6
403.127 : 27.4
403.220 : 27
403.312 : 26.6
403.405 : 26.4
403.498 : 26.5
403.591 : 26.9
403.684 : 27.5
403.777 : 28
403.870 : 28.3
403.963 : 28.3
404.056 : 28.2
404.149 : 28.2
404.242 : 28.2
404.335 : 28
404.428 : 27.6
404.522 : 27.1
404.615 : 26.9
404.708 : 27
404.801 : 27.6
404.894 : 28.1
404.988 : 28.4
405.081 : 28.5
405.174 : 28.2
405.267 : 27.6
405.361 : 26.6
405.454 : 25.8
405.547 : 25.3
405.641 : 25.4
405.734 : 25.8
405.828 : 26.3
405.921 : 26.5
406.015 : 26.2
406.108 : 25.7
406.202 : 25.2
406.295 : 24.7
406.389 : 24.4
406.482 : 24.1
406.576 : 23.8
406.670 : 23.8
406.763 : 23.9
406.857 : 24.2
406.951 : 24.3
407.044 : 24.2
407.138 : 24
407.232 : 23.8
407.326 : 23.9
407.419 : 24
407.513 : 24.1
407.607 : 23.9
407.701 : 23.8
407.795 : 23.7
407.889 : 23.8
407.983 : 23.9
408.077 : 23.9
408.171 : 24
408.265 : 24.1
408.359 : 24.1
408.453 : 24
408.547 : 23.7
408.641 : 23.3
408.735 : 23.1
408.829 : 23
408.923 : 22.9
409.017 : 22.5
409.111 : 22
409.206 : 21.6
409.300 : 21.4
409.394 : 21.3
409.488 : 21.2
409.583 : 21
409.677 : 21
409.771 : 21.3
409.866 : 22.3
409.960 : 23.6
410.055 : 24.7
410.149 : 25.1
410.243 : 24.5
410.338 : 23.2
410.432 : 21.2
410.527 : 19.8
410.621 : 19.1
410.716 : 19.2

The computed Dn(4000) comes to 1.28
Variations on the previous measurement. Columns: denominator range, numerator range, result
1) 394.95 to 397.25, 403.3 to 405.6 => 1.43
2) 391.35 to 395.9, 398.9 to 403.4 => 1.32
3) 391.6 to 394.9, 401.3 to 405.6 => 1.37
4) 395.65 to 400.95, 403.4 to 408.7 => 1.14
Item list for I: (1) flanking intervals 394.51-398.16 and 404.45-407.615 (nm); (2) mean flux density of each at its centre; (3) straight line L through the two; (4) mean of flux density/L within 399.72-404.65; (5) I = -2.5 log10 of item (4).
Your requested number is -0.17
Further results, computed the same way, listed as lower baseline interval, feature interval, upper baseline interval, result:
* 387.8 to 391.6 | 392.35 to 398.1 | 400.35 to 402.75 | 0.18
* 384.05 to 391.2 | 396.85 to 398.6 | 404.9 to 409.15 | 0.12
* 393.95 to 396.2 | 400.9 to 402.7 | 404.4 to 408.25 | -0.15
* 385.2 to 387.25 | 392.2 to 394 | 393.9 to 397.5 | 0.14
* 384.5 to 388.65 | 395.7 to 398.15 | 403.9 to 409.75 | 0.22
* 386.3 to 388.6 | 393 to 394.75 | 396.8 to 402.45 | 0.20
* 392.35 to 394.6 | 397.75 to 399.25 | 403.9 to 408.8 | -0.14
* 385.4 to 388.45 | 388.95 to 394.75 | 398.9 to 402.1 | 0.17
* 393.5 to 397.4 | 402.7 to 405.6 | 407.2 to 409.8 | -0.23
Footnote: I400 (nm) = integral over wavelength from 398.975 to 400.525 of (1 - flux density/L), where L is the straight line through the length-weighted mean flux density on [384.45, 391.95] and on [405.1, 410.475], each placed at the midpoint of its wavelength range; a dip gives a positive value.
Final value -0.26 nm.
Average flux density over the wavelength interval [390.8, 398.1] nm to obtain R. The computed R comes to 21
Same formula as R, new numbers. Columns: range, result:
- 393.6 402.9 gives 24.1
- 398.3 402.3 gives 27.5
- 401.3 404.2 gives 27.5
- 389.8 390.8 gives 21.6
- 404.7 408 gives 25.3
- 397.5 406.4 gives 26.8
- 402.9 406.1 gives 27.2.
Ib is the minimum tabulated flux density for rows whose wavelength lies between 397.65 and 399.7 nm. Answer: 20.8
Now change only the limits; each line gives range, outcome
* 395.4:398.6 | 15.6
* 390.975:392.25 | 22.9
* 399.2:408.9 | 23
